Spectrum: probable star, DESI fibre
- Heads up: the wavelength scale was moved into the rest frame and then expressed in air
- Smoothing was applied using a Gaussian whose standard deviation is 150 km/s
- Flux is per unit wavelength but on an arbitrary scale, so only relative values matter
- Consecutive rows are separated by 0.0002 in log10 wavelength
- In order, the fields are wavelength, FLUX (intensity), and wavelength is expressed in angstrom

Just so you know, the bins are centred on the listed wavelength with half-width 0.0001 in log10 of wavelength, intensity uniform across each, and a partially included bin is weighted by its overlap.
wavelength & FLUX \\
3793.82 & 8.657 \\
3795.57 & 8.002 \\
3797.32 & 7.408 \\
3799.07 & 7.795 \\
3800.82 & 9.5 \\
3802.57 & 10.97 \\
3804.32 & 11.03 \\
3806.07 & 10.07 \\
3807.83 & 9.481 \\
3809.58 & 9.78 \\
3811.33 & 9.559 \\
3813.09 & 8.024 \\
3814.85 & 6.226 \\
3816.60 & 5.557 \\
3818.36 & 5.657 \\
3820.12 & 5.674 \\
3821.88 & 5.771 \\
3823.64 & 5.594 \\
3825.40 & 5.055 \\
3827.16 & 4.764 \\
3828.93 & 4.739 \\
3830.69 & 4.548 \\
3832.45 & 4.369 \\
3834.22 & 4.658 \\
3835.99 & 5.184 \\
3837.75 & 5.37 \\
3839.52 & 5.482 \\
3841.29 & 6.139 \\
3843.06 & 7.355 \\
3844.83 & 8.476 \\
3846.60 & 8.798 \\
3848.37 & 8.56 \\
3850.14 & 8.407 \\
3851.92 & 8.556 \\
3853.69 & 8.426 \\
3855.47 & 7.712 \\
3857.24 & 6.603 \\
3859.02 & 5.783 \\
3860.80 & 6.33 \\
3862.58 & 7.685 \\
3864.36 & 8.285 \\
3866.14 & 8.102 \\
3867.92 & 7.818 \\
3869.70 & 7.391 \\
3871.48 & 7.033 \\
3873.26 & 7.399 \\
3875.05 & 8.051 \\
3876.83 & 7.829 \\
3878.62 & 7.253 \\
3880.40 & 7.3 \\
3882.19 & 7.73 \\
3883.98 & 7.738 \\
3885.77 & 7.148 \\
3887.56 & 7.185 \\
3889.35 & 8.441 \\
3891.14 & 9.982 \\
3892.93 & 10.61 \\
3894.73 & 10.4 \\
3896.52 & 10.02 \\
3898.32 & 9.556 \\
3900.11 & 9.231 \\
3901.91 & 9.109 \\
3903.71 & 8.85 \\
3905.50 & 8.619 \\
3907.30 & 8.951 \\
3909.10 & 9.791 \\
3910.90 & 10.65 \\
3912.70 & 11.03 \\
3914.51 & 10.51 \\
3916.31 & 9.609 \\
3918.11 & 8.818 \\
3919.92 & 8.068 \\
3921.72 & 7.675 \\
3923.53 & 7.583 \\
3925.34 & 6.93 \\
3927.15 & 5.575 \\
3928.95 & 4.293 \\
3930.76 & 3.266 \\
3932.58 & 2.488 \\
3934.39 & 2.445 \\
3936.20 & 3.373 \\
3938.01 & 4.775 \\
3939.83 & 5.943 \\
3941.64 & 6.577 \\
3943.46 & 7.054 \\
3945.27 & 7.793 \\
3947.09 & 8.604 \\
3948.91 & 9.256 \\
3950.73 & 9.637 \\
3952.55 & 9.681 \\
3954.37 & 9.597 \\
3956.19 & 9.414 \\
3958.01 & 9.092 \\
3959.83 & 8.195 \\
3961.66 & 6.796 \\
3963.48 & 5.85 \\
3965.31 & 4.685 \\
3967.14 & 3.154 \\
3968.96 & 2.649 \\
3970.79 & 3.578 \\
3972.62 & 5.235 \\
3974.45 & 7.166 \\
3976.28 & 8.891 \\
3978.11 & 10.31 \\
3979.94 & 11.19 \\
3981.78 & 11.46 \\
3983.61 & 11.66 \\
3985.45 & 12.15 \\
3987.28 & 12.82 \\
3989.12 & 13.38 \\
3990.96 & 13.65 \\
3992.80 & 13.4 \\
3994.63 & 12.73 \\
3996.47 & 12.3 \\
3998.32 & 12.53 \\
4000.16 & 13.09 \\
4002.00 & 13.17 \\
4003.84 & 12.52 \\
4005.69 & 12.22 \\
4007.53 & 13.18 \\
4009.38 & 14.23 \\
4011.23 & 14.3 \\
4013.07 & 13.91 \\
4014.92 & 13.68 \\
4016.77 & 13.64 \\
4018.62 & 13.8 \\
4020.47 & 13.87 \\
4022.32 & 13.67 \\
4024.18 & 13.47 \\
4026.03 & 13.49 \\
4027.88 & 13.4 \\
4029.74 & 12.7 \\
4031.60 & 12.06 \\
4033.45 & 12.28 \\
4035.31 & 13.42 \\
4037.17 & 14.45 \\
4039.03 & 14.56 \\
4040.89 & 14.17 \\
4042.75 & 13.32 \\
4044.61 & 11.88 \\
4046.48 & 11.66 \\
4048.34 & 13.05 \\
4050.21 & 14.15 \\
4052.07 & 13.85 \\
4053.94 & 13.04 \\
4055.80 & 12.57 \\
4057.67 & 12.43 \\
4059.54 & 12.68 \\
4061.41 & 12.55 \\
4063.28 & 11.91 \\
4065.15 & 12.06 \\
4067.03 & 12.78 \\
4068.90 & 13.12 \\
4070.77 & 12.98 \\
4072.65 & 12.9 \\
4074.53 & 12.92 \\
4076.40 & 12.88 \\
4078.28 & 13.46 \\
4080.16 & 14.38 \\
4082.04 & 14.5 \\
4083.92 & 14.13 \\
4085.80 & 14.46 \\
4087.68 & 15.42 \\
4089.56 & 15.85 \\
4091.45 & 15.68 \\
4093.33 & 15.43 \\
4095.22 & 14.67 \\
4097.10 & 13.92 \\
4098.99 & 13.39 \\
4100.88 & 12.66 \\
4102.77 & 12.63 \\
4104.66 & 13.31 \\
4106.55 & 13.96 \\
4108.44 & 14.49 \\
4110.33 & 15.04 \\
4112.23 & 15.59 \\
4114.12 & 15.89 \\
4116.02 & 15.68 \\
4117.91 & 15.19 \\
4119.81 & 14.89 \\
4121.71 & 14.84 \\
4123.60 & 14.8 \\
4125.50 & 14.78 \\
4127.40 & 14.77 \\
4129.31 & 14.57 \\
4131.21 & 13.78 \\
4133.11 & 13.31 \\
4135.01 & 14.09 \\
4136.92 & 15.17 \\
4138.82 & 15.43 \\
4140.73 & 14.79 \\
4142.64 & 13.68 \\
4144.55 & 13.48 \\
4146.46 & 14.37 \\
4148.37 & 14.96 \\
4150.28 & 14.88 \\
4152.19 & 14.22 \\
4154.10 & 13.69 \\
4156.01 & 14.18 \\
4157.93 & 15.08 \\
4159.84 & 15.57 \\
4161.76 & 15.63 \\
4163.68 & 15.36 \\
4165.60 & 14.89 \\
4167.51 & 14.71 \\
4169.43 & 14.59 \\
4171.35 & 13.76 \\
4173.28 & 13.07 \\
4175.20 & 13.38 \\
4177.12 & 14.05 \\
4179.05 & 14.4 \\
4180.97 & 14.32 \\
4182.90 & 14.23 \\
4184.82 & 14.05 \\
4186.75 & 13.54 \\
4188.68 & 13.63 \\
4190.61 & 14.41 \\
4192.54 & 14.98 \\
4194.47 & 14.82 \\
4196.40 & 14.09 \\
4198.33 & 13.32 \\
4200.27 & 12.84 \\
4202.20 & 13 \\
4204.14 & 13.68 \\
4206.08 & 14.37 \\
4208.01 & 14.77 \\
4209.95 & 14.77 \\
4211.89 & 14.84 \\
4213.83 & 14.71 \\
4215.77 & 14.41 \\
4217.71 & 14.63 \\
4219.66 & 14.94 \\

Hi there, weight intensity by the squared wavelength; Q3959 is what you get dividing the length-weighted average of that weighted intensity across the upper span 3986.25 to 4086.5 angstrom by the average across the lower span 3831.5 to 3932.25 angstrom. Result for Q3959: 1.83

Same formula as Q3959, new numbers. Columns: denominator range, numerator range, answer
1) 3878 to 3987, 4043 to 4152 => 1.93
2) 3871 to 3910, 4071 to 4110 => 1.81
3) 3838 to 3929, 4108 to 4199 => 2.03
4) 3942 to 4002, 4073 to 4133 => 1.65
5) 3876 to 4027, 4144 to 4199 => 1.71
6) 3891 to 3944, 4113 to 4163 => 2.14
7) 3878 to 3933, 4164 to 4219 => 1.98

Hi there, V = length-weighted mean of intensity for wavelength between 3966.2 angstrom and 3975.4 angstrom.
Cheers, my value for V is 4.38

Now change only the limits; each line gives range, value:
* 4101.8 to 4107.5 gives 13.3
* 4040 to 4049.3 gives 12.8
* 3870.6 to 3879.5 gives 7.51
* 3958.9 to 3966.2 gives 6.39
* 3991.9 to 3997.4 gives 12.8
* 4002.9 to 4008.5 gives 12.7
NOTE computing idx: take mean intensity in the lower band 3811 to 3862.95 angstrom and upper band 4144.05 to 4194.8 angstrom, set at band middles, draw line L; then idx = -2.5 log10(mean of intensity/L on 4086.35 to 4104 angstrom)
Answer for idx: -0.14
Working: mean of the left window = 6.46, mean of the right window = 14.4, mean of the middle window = 14.4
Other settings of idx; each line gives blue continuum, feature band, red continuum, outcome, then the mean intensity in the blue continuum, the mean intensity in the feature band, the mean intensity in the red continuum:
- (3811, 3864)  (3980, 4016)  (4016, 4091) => -0.12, 6.49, 12.9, 13.4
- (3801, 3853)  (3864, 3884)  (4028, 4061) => 0.10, 7.07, 7.64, 13.1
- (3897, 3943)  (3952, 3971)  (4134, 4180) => 0.27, 7.36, 6.66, 14.5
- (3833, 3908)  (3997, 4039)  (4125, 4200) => -0.20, 7.83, 13.3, 14.3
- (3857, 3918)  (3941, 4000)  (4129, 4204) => 0.13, 8.5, 9.15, 14.3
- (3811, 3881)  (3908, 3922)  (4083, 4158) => -0.11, 6.77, 9.59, 14.5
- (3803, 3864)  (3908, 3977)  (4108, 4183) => 0.34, 6.96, 6.99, 14.6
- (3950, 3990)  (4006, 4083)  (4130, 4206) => -0.24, 8.48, 13.2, 14.2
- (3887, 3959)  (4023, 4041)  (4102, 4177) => -0.18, 8.01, 13.4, 14.5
